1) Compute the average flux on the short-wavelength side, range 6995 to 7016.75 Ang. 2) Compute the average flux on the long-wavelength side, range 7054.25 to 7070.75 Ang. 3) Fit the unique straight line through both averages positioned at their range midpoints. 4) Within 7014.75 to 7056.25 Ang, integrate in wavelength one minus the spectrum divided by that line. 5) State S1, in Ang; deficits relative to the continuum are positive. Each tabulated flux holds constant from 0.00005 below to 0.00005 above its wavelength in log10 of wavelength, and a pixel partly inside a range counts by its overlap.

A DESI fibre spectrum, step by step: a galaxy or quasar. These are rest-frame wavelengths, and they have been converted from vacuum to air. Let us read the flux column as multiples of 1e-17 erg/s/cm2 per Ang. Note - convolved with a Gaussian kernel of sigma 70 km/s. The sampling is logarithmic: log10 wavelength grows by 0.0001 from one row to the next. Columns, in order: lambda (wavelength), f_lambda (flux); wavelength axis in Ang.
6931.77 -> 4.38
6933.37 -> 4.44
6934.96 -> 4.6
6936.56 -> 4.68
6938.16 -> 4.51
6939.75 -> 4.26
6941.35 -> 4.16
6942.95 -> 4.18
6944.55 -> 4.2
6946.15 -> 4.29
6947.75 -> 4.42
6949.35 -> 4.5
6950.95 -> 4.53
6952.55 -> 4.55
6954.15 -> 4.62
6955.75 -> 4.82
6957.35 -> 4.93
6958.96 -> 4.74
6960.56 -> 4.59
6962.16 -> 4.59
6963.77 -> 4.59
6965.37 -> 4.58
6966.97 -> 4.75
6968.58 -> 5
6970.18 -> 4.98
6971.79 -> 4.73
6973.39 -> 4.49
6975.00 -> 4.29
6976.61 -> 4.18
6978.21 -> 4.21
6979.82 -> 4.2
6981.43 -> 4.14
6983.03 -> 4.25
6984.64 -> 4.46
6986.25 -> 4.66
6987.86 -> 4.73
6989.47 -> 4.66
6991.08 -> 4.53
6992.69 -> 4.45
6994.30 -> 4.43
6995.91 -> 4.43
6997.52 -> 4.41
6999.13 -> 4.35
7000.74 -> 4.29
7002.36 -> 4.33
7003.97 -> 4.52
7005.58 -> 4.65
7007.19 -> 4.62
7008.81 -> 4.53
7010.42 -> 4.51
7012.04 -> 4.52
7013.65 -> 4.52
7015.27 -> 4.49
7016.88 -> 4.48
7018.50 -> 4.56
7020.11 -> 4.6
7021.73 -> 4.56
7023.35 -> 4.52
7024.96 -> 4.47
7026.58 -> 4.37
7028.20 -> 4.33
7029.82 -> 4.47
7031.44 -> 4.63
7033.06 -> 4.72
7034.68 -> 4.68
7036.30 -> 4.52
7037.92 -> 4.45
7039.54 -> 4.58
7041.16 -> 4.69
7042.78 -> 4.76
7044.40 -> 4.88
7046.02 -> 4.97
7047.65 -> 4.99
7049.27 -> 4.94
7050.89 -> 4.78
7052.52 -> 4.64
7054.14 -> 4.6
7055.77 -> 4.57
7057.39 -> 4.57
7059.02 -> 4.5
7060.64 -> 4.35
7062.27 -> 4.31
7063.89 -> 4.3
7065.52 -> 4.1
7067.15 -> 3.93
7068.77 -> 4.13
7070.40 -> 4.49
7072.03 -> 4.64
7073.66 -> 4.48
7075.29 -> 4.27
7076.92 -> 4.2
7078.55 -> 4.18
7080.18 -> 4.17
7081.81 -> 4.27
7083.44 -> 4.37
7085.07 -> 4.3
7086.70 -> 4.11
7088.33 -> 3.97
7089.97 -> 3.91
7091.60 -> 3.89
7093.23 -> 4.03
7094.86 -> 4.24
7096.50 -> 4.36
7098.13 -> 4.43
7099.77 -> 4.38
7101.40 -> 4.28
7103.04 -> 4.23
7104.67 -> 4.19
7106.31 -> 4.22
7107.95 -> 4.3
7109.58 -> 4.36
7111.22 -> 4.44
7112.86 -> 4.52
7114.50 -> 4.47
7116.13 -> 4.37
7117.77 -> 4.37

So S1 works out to -2.1 Ang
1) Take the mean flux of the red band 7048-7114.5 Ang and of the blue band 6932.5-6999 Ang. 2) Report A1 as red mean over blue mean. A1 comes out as 1.0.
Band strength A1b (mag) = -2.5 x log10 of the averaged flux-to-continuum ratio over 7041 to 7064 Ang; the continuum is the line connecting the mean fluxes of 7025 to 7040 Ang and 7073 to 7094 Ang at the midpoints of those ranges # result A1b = -0.068 mag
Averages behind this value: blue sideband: 4.52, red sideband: 4.16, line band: 4.67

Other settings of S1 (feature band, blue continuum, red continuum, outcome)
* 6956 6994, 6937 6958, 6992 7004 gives -1.1 Ang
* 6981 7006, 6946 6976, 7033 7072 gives 0.8 Ang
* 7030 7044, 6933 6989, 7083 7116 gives -0.8 Ang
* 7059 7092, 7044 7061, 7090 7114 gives 2.0 Ang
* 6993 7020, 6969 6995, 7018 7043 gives 0.2 Ang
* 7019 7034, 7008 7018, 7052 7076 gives -0.1 Ang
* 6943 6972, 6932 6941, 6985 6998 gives -0.8 Ang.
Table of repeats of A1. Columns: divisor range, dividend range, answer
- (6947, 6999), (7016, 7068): 1.00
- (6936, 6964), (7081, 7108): 0.93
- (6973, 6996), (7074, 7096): 0.94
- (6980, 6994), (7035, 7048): 1.06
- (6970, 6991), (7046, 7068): 1.02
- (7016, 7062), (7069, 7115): 0.93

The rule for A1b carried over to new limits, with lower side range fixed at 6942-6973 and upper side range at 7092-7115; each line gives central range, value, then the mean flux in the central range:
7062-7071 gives 0.046 mag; 4.2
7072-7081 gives 0.017 mag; 4.29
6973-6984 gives 0.079 mag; 4.25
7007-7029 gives -0.005 mag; 4.5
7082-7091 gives 0.053 mag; 4.14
